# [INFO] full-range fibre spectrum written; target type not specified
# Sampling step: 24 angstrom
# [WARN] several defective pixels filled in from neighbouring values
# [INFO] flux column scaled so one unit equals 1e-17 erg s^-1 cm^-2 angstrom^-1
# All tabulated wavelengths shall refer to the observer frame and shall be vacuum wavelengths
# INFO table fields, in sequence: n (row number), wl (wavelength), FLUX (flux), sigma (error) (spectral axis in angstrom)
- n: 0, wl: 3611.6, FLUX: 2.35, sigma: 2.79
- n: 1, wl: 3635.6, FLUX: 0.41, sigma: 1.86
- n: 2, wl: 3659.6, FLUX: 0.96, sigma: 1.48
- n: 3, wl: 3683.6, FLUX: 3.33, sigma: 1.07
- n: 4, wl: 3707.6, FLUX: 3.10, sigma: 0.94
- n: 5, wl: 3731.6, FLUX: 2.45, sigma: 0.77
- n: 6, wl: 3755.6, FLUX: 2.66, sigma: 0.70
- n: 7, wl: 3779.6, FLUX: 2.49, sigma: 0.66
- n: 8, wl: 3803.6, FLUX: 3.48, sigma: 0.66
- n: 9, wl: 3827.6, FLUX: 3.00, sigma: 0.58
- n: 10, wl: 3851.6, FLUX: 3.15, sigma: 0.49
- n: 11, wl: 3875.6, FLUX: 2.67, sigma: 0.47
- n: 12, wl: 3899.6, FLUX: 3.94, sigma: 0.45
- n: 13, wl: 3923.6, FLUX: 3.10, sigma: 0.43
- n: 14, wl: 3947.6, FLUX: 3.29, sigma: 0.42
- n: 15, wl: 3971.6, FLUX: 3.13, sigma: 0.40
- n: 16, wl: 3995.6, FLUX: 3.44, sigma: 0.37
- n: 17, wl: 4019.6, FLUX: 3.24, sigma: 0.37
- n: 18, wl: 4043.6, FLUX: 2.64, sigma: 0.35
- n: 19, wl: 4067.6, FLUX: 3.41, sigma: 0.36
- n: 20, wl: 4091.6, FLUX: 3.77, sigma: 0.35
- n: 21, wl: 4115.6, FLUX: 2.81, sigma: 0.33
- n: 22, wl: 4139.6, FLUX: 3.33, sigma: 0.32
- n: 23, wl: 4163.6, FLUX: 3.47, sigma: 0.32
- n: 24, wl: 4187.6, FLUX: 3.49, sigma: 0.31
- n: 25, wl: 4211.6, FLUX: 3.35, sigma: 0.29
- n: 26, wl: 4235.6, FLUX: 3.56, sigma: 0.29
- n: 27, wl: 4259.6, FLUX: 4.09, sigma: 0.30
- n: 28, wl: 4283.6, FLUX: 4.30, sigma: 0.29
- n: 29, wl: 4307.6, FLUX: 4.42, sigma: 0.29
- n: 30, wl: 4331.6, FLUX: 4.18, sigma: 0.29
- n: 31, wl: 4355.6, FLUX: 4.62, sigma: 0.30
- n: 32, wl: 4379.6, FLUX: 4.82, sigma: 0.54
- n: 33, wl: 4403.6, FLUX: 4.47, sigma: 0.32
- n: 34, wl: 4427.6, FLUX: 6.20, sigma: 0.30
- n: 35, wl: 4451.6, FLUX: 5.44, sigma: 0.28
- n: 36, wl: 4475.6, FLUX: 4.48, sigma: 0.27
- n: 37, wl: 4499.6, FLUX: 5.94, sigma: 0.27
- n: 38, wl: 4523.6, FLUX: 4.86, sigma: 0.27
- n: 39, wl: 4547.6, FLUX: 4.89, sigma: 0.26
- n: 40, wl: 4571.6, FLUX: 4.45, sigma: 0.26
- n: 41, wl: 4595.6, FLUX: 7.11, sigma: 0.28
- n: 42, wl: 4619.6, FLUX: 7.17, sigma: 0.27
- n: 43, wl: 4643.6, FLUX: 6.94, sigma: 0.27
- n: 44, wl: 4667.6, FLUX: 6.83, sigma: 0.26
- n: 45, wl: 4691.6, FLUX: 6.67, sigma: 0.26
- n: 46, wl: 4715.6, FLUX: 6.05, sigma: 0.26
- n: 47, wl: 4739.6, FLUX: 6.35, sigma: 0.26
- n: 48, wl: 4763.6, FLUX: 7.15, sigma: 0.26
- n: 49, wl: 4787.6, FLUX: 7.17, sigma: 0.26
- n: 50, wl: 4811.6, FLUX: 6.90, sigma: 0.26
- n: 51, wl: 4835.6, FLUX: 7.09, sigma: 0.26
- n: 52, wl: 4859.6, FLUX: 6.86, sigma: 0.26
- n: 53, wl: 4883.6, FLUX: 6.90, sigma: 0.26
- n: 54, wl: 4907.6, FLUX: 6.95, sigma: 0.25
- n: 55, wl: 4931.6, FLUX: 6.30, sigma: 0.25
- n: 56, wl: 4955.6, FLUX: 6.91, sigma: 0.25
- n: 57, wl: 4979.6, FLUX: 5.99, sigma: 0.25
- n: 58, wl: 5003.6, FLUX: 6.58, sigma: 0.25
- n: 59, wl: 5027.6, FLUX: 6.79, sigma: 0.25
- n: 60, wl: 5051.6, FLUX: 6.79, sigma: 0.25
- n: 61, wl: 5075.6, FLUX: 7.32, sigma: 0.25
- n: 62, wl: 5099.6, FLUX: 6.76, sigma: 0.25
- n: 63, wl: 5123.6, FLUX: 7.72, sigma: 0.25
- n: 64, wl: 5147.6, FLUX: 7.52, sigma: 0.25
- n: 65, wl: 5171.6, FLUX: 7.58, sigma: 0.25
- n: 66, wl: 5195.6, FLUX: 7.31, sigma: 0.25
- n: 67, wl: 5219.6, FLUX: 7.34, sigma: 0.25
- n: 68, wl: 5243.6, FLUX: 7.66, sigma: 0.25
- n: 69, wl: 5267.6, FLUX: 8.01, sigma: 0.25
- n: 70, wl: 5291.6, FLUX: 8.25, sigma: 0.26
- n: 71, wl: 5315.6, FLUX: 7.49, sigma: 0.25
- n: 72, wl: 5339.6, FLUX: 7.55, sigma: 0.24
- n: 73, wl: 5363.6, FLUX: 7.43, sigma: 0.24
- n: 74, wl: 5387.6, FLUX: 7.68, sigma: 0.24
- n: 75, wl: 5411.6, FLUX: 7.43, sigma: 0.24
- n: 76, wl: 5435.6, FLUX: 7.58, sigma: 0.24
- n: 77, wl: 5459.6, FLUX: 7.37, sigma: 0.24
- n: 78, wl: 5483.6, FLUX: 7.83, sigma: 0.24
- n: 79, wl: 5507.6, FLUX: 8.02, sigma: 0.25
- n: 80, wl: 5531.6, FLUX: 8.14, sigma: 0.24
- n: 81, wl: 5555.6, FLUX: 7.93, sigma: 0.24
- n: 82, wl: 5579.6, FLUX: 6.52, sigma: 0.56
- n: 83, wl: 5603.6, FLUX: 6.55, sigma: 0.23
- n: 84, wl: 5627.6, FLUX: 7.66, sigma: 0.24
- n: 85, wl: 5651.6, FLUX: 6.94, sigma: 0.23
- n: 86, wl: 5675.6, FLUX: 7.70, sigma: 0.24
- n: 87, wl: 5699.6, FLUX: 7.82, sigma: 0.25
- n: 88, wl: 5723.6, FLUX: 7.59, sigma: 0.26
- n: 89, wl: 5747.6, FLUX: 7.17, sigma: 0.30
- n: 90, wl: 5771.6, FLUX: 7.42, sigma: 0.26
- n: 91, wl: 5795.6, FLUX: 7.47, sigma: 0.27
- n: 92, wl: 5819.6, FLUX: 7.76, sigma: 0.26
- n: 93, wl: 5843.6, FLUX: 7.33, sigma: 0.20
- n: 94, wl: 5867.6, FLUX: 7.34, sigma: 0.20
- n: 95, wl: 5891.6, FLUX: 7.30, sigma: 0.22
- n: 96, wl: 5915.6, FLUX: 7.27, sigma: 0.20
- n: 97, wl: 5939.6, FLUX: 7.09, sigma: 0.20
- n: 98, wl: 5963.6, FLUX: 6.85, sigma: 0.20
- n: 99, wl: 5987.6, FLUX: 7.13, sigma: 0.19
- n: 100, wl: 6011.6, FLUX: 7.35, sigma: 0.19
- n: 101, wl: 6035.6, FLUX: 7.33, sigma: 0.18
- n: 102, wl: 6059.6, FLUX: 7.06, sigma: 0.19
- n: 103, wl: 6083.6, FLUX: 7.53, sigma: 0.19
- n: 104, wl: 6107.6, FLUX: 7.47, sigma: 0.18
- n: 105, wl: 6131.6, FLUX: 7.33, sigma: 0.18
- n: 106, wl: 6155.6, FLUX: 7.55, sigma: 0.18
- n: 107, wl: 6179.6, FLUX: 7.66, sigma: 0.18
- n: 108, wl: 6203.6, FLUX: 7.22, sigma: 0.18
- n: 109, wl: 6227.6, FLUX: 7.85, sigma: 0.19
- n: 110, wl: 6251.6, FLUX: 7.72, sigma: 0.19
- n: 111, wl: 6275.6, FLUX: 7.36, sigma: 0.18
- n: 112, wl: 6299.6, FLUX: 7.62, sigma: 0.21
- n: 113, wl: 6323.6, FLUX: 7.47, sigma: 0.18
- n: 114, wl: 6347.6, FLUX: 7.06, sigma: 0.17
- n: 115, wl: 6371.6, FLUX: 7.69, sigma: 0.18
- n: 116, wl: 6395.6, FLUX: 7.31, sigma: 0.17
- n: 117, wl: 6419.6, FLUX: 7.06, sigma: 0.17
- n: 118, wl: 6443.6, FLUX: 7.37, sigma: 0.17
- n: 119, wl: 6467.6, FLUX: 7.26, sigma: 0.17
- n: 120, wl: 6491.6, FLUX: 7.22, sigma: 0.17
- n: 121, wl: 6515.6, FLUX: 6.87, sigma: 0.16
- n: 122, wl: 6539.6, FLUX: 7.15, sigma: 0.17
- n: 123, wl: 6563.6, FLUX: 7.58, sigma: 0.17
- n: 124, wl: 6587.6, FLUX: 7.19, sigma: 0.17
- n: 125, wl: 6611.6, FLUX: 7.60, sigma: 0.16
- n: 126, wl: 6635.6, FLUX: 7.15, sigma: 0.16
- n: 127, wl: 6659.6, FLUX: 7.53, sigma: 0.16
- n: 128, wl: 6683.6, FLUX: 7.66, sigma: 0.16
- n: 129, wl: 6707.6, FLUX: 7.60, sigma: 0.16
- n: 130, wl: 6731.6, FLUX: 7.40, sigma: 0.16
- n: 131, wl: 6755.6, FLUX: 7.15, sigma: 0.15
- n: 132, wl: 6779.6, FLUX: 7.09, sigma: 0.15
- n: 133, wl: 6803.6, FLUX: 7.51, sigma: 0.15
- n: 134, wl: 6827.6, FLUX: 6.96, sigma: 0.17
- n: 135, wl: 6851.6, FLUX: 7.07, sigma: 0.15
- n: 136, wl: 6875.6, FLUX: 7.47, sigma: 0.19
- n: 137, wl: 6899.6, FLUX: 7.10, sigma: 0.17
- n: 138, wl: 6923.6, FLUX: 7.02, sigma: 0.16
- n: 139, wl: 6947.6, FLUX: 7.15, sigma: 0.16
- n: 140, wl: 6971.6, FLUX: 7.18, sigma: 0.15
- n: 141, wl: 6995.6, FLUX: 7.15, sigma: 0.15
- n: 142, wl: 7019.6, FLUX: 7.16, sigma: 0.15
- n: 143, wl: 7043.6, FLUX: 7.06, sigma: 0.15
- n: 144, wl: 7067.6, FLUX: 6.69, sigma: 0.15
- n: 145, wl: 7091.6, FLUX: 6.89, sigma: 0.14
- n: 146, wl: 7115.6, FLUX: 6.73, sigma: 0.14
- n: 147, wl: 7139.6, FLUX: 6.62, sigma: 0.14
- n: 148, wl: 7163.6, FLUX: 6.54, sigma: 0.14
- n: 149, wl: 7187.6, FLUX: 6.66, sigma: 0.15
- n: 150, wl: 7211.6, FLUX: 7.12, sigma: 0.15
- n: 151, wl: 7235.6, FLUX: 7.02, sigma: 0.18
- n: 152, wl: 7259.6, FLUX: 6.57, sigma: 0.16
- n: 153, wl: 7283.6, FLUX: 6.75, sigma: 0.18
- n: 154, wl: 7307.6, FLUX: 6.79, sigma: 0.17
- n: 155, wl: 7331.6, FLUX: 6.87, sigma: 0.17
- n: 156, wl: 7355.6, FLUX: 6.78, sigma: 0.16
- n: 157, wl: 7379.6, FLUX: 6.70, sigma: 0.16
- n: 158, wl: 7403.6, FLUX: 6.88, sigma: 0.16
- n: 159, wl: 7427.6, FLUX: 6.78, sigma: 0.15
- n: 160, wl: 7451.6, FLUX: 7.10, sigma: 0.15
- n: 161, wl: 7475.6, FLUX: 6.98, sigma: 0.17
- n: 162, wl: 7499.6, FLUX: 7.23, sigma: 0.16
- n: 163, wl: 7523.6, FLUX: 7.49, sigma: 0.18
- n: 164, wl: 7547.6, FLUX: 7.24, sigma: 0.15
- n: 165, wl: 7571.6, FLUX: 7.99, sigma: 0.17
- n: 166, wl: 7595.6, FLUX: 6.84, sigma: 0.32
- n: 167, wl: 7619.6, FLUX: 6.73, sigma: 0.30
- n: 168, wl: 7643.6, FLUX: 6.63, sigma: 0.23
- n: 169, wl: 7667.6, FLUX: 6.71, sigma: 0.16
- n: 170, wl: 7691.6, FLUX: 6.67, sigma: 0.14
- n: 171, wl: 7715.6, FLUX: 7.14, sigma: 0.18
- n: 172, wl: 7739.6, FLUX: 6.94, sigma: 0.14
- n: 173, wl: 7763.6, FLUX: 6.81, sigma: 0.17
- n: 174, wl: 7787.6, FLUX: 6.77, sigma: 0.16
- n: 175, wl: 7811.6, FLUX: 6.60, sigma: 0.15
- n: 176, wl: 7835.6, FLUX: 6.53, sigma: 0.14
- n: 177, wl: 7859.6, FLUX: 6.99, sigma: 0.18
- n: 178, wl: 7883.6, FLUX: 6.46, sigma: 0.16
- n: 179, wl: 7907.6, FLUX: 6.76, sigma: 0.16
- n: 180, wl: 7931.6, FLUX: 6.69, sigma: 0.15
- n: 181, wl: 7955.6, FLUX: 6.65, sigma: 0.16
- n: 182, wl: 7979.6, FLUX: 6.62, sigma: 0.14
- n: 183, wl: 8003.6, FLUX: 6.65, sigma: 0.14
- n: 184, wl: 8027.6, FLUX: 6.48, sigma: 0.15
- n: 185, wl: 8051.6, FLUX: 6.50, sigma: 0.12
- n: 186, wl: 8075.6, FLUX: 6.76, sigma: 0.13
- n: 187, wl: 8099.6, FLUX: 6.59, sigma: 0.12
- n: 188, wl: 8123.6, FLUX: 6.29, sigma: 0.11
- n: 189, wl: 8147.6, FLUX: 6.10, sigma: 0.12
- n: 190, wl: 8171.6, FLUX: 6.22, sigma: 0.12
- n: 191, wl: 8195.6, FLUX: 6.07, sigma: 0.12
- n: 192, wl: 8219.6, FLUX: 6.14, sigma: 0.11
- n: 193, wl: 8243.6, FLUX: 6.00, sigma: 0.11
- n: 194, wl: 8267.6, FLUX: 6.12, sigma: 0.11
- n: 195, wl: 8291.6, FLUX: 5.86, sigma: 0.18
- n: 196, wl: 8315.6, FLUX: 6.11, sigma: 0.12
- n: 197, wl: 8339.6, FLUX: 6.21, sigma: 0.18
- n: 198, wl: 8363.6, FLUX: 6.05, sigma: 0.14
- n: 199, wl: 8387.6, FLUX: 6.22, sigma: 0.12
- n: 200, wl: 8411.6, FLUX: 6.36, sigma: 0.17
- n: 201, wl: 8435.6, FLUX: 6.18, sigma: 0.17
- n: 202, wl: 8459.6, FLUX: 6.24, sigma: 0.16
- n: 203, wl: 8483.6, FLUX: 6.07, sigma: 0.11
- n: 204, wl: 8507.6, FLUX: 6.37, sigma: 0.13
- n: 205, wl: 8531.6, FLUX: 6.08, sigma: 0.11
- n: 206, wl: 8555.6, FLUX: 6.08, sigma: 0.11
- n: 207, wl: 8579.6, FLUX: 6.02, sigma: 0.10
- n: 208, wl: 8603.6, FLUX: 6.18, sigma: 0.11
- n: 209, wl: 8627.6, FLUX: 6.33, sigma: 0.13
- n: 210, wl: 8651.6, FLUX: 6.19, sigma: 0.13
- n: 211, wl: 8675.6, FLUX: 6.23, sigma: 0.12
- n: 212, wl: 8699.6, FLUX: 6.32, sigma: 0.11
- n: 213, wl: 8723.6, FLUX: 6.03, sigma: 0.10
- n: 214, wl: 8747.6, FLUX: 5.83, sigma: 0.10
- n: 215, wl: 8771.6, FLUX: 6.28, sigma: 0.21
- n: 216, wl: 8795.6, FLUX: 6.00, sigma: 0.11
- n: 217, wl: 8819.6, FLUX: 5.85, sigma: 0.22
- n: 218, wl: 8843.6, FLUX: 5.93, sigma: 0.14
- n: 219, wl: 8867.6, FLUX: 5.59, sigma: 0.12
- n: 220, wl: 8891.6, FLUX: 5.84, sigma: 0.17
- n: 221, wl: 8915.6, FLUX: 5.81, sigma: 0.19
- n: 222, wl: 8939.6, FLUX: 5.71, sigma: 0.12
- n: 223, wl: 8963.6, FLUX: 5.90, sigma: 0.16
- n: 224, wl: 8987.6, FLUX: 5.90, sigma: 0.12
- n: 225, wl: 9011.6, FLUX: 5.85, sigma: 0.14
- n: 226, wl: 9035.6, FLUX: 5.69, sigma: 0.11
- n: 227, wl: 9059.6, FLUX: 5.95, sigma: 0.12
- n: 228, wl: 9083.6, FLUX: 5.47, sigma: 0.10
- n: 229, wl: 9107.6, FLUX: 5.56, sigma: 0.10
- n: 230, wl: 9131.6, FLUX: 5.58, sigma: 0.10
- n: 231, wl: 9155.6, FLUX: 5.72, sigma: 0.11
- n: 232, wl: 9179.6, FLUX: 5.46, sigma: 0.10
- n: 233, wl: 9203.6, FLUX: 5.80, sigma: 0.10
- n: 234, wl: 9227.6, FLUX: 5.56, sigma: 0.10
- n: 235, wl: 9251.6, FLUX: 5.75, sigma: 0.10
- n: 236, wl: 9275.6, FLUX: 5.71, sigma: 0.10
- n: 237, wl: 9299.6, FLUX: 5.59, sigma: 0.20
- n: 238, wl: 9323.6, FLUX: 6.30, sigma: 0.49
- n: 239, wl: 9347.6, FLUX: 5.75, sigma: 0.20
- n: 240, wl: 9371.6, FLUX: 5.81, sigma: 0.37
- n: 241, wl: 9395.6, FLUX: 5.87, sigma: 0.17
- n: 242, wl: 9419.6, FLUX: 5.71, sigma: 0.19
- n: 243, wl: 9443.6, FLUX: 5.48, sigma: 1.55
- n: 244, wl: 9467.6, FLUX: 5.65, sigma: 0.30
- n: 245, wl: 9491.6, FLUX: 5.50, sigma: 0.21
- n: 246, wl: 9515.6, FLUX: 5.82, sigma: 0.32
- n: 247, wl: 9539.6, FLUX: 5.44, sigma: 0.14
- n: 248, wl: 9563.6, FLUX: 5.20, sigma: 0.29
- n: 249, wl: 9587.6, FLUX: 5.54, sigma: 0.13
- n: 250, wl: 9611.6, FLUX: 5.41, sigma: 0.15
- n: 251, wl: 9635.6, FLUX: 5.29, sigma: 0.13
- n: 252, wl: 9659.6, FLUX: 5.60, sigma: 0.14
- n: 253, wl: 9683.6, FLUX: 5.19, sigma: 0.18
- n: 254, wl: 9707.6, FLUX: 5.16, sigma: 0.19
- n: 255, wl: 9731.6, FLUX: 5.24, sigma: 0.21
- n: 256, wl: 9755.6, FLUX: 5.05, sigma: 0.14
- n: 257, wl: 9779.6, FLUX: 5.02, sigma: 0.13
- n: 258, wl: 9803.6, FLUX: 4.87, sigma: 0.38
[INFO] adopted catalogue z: 0.15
